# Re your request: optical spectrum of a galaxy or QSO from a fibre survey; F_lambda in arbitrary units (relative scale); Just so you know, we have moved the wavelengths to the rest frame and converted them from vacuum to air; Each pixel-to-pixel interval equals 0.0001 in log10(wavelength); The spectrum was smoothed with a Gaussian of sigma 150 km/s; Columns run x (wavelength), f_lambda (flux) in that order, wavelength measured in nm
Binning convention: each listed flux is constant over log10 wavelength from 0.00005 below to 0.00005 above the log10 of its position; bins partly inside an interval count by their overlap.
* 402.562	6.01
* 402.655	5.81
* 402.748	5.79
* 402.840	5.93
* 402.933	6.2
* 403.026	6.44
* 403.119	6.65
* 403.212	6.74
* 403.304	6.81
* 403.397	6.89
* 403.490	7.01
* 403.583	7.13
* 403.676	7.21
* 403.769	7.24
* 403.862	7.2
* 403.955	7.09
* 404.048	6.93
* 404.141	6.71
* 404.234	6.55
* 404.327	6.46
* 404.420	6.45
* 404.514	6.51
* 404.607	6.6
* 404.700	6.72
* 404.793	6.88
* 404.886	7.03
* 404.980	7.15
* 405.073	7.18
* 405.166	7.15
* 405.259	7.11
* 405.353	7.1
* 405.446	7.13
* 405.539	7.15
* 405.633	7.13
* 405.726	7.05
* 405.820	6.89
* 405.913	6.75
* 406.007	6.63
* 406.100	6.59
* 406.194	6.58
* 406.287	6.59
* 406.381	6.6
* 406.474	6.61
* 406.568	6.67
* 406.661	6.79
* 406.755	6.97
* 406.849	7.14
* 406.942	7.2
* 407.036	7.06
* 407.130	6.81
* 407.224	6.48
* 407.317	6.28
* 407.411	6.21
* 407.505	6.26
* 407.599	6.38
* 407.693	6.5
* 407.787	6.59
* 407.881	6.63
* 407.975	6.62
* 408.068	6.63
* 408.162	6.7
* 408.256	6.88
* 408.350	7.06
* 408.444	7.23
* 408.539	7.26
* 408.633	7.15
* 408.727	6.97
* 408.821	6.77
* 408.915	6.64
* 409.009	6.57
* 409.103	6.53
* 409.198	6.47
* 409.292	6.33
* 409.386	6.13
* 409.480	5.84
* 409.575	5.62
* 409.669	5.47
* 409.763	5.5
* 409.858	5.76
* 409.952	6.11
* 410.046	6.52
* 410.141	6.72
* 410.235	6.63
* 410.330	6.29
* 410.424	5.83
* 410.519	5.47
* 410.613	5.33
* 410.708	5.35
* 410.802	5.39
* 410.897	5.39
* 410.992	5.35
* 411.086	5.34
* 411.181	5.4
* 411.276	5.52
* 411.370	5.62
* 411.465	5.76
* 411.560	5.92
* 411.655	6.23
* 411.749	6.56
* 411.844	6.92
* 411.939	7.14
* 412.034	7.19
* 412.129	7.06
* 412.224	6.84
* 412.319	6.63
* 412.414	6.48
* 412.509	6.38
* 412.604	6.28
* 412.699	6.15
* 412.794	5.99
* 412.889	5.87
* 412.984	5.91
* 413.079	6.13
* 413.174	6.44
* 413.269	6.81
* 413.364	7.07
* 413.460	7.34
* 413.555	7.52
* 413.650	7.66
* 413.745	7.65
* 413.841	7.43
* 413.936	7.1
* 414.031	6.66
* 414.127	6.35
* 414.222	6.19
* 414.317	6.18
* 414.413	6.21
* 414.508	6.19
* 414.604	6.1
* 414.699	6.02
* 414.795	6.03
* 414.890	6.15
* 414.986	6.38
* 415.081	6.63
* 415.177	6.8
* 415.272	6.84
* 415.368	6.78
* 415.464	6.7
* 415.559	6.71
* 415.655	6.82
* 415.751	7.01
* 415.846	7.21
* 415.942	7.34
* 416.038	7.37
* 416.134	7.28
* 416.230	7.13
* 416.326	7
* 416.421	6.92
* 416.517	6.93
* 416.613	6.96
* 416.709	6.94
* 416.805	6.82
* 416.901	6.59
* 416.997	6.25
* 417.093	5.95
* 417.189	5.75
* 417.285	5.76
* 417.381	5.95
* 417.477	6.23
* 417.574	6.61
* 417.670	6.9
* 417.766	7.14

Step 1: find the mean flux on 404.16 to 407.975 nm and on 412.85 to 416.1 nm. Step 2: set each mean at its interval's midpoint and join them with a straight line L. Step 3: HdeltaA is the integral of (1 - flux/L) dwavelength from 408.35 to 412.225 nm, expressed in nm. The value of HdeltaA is 0.305 nm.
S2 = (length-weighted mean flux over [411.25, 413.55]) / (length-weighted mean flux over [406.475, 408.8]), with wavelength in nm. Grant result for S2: 1.0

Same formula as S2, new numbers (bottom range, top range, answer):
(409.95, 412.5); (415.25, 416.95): 1.14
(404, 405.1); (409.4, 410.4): 0.89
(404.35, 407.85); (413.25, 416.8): 1.01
